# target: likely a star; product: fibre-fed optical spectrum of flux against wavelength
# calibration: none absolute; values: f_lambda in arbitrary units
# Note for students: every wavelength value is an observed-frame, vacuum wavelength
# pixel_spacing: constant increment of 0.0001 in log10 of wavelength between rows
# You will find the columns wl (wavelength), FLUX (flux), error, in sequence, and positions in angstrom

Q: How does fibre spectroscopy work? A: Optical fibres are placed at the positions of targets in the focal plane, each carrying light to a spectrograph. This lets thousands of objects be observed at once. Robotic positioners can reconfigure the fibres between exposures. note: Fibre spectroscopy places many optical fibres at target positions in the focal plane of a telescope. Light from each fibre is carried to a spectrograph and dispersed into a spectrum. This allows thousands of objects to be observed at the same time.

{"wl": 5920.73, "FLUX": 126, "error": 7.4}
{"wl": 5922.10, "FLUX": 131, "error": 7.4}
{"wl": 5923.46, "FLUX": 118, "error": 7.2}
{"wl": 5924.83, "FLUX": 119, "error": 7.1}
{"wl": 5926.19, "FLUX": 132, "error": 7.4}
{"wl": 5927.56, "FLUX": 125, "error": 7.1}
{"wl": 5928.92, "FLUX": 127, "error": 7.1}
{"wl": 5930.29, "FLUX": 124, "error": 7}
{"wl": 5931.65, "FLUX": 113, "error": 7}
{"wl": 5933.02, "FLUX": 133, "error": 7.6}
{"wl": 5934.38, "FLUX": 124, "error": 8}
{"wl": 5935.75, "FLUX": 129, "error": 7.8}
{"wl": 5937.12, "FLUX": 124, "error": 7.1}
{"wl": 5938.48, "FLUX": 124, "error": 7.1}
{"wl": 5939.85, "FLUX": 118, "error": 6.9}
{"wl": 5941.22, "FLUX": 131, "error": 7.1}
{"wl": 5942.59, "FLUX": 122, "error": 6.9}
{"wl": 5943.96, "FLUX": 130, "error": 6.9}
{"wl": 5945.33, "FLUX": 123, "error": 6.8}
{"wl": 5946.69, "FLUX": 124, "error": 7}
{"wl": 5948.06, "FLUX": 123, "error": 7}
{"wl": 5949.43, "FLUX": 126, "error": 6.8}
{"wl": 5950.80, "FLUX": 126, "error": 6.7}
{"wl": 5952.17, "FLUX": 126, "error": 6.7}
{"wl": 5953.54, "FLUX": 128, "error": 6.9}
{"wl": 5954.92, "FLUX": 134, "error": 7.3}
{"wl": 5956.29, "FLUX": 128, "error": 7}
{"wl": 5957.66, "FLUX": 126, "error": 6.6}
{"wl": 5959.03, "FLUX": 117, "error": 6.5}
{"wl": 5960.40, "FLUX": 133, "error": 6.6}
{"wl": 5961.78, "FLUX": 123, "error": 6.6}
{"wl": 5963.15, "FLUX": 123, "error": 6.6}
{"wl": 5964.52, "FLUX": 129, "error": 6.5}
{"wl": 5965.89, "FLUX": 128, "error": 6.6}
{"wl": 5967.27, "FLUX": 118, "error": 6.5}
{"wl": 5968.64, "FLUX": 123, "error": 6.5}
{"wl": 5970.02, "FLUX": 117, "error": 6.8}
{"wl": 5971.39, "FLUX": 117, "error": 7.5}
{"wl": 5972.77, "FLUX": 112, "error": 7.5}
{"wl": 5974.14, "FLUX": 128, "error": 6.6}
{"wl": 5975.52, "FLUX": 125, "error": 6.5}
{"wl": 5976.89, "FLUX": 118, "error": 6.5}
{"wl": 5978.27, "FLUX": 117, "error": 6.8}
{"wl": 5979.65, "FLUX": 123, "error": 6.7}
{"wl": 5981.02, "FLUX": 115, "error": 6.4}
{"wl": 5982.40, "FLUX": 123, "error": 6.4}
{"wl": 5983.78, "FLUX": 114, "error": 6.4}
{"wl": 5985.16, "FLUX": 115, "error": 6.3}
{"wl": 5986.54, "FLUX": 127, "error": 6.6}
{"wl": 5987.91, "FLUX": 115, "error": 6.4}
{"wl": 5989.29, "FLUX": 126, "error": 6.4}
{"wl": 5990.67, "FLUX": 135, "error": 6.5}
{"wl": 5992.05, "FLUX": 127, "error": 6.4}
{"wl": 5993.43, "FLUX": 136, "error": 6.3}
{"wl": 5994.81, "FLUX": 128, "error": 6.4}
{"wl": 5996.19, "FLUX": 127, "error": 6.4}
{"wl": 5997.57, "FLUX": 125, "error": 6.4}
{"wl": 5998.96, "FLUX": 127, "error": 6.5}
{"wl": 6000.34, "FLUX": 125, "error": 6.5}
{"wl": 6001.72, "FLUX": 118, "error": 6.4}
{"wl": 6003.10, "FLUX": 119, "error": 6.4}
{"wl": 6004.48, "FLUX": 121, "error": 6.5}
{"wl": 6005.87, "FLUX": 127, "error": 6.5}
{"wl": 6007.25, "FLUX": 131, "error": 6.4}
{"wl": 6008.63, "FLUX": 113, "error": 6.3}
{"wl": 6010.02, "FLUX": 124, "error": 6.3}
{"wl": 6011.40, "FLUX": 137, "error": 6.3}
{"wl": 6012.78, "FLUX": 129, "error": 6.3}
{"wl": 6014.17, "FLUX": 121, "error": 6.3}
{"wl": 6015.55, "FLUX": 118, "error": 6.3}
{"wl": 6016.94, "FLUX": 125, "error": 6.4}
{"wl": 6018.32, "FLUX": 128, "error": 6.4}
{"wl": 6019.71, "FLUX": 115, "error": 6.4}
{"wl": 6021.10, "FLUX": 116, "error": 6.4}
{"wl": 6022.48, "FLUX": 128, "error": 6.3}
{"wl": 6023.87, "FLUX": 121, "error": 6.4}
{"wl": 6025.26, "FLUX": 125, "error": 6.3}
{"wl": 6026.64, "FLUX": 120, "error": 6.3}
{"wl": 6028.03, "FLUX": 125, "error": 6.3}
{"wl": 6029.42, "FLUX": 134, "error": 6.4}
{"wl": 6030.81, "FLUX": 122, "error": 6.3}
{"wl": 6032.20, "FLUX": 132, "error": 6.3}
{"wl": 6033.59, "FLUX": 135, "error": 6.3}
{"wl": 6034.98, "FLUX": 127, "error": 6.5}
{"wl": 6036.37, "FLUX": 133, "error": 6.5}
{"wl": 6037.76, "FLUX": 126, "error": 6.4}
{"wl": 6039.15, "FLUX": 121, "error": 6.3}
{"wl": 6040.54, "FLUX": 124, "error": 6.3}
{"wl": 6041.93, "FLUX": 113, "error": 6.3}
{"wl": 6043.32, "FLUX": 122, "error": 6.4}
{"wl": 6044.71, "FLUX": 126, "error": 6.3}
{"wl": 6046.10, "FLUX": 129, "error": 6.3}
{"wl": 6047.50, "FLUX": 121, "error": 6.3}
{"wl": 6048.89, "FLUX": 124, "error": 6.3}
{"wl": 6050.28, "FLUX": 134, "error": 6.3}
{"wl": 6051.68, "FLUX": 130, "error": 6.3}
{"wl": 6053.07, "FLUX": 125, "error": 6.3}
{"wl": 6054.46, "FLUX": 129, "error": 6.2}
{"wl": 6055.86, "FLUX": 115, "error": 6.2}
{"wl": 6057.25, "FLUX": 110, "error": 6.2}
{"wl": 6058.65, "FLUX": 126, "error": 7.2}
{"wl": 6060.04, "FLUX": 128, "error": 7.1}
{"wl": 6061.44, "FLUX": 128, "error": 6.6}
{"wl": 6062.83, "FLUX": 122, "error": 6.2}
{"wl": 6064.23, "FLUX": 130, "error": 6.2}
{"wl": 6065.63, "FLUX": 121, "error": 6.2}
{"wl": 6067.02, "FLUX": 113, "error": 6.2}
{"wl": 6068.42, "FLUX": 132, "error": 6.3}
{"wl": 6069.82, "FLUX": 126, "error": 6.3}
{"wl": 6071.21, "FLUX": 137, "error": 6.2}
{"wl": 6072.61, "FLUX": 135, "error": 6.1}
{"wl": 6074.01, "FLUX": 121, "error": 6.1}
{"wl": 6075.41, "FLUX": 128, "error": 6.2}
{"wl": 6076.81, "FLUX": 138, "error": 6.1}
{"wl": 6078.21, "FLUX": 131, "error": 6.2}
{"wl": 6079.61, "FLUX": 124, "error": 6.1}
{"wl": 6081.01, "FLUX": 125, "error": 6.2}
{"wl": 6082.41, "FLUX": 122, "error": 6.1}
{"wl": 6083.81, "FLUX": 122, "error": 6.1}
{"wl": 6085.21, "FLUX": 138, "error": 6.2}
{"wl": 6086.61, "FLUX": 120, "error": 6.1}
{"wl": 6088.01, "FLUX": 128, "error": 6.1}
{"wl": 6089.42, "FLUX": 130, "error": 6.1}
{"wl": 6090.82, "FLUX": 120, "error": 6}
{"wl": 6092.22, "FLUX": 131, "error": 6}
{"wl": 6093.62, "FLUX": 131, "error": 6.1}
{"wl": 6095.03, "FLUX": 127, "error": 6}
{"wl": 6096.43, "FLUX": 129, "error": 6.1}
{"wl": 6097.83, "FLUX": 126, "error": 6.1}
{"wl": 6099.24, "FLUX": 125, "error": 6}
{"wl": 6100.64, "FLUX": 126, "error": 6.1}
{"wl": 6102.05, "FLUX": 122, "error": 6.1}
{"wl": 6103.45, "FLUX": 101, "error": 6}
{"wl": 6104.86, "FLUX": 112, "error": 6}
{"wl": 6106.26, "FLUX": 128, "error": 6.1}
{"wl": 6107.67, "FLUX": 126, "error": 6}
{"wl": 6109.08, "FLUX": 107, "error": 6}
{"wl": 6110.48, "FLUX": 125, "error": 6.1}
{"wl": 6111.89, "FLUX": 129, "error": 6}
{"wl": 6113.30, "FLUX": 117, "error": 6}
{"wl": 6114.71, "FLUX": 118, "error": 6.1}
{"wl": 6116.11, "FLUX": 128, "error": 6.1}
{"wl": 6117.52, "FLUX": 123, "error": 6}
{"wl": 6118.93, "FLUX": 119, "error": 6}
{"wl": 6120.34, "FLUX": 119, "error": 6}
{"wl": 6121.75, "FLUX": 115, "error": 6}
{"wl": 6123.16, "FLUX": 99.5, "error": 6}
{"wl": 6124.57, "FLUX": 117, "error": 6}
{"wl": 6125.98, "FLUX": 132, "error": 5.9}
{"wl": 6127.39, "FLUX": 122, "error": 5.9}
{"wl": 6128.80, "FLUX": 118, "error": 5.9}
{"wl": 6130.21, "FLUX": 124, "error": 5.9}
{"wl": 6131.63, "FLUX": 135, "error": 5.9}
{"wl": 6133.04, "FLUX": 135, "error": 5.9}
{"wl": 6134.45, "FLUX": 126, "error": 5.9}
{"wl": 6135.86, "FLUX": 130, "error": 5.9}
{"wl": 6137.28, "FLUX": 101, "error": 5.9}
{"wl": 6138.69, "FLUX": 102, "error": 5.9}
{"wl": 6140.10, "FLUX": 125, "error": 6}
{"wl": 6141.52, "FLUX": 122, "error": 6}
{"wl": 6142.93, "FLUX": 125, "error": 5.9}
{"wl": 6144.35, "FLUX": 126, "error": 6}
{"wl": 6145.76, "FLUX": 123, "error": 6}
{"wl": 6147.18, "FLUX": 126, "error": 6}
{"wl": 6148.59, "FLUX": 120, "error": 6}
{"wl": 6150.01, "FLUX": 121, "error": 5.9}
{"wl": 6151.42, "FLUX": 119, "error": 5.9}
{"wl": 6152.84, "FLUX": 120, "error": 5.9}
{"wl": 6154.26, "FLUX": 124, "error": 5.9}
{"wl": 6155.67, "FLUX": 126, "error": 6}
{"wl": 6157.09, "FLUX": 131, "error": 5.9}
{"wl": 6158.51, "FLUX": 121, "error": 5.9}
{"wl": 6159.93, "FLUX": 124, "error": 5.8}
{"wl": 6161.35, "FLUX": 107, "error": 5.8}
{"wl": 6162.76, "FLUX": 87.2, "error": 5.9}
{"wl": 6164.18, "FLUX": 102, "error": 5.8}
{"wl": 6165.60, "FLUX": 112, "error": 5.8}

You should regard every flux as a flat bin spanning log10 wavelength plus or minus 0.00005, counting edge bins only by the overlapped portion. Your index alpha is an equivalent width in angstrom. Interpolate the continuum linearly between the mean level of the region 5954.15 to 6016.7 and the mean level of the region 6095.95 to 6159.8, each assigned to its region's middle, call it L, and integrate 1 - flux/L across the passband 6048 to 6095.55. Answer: -1.6 angstrom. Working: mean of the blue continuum 124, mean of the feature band 126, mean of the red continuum 121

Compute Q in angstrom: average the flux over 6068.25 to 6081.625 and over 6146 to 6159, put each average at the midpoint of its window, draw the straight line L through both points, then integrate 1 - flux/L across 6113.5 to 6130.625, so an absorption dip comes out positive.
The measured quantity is 0.9 angstrom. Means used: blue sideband 130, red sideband 123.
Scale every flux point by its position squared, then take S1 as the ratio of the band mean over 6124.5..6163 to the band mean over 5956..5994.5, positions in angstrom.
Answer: 1.0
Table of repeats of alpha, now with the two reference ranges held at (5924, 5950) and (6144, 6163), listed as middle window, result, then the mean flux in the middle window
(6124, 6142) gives -0.2 angstrom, 122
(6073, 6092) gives -0.8 angstrom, 127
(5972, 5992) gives 0.4 angstrom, 121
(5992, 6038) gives -0.8 angstrom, 125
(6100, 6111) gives 0.3 angstrom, 118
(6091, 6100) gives -0.5 angstrom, 128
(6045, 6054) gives -0.3 angstrom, 127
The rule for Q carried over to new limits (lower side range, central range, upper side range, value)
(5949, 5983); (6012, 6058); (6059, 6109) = 0.1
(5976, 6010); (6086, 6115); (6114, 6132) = -0.5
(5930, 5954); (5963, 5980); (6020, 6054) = 0.5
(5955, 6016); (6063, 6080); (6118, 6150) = -0.8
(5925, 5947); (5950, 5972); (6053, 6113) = 0.0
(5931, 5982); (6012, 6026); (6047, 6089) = 0.3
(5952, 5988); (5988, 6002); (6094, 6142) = -0.6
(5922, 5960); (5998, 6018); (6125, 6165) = -0.1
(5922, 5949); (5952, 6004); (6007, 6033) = 0.4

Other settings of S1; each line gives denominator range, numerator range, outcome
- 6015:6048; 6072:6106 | 1.03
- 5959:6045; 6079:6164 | 1.02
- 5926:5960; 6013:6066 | 1.02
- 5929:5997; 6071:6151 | 1.04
